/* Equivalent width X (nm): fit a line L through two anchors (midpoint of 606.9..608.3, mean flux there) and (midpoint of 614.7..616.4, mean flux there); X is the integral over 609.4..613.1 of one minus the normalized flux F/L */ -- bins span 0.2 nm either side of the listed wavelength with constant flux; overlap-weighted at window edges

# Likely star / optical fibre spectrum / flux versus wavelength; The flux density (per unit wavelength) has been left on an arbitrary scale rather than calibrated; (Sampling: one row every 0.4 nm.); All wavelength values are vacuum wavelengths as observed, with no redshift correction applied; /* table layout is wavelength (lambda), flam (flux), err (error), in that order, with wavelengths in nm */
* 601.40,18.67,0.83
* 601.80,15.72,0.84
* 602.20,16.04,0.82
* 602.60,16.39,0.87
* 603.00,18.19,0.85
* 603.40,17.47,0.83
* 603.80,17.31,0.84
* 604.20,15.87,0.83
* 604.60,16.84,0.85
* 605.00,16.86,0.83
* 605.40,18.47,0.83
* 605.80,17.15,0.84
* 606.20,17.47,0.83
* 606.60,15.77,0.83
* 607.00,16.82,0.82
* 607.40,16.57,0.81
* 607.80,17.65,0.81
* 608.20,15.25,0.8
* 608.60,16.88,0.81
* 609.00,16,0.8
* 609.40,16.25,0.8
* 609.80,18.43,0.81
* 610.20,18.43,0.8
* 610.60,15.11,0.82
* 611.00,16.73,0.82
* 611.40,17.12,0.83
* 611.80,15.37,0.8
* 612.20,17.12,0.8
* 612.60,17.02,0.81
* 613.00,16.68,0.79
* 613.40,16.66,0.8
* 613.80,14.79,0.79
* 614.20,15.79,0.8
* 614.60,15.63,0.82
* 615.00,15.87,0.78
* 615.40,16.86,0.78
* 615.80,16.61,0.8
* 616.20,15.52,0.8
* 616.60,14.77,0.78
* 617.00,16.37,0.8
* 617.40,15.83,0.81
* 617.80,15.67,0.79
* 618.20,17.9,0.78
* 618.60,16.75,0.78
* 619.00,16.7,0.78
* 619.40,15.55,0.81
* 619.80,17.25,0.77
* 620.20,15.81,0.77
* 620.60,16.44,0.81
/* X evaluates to -0.10 nm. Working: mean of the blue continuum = 16.6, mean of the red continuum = 16.2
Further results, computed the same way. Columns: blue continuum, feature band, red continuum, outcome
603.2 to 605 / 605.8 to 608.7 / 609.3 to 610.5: 0.10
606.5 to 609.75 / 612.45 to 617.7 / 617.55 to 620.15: 0.17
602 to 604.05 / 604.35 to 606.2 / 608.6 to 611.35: -0.04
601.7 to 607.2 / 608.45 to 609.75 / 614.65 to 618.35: 0.00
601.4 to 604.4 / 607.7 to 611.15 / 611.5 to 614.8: -0.07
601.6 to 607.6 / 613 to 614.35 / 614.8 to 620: 0.05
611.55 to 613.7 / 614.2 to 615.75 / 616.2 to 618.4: 0.01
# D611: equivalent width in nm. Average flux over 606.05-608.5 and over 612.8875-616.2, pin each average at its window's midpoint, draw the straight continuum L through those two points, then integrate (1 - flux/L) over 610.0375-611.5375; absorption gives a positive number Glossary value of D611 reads -0.04 nm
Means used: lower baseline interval 16.6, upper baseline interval 16.1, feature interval 16.8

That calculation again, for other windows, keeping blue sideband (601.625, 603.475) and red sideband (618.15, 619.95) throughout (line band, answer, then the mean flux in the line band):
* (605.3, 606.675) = -0.04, 17.3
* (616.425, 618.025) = 0.10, 15.7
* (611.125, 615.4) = 0.12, 16.2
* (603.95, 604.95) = 0.01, 16.5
